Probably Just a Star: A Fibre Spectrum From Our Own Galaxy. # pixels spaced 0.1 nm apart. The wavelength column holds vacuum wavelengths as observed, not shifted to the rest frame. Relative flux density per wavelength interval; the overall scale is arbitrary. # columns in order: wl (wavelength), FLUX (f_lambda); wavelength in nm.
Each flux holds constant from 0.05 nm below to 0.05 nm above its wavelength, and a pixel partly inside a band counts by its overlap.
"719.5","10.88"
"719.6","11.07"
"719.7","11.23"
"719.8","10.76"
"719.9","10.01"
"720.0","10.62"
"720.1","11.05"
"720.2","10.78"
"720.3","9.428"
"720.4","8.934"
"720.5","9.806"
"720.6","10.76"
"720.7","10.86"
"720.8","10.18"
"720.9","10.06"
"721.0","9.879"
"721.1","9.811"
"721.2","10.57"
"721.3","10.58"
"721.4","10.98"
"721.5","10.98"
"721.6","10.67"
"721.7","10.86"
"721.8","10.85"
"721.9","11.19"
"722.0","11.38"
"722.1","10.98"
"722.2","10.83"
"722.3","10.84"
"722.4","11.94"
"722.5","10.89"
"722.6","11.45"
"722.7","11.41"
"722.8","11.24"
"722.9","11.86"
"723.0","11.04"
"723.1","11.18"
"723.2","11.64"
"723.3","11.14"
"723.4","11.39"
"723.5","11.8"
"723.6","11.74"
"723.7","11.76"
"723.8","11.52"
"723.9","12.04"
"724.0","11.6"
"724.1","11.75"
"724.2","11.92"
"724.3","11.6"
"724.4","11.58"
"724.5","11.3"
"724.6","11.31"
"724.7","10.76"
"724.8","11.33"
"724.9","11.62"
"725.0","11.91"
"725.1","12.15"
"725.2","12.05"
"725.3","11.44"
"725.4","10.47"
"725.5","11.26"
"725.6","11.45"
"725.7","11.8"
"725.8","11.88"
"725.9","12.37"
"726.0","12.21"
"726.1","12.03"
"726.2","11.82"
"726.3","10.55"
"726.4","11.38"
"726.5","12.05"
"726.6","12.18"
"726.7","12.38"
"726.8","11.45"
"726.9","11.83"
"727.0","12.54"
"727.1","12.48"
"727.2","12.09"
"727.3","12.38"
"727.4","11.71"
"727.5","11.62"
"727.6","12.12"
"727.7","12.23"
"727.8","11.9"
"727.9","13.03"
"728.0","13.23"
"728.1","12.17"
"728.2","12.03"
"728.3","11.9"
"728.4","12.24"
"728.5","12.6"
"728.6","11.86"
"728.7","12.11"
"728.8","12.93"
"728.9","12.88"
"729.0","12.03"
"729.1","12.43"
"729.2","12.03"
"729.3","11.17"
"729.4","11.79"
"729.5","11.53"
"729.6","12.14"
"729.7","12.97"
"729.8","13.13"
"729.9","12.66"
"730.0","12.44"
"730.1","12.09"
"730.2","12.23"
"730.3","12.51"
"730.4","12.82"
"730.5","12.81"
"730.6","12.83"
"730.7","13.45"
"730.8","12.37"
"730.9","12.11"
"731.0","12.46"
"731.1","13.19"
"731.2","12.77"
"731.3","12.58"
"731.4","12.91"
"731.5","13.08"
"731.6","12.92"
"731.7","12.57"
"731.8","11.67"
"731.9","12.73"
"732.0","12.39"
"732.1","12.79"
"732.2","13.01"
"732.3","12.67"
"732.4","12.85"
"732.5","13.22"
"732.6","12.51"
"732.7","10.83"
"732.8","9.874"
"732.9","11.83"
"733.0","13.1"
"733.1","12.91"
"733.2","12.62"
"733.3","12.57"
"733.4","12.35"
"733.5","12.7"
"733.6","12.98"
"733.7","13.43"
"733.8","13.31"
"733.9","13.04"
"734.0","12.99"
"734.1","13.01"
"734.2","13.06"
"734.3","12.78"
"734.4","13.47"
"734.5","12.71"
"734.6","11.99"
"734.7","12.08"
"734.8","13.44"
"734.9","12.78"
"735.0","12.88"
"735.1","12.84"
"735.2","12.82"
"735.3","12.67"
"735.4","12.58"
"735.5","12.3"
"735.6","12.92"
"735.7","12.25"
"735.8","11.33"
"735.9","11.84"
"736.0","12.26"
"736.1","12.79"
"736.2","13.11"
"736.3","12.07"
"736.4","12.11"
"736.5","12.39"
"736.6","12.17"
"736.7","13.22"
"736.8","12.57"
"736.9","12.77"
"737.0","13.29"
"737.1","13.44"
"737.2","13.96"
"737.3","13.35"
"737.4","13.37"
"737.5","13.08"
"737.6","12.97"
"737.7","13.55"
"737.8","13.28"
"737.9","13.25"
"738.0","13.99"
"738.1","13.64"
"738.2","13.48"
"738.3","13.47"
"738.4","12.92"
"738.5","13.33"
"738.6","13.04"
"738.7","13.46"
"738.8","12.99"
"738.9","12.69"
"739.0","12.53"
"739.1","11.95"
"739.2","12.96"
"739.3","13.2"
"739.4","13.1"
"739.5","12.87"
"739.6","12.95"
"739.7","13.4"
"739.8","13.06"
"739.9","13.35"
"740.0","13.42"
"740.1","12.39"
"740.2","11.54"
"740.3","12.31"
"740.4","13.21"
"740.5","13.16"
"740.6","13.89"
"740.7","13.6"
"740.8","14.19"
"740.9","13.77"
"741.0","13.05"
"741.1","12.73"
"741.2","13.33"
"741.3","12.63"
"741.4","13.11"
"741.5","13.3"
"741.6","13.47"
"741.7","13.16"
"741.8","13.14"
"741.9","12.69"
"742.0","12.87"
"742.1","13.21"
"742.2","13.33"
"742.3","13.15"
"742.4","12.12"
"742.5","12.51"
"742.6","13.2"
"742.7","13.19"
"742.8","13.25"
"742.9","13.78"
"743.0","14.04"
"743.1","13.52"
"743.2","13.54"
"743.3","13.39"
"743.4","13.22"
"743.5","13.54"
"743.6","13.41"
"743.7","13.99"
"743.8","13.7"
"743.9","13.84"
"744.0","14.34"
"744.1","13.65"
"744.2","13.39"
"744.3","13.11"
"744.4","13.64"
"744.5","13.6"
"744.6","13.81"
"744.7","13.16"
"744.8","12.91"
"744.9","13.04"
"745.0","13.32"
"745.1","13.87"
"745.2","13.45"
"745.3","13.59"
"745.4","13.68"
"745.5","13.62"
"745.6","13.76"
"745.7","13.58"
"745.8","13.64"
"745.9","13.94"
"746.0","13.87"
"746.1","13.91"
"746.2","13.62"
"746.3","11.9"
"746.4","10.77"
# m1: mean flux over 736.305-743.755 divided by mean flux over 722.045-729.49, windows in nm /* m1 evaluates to 1.12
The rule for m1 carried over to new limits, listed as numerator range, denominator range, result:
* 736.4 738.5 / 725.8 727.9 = 1.10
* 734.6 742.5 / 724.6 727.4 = 1.10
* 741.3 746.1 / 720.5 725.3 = 1.20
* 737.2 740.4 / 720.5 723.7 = 1.19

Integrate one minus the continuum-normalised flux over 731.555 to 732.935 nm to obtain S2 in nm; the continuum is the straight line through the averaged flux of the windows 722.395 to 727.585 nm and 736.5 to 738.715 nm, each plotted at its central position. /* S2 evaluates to 0.03 nm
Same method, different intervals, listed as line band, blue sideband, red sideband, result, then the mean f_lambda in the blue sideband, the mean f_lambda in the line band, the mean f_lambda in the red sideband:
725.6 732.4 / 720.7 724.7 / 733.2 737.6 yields -0.201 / 11.2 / 12.3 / 12.8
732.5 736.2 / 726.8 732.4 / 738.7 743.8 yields 0.041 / 12.4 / 12.6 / 13.1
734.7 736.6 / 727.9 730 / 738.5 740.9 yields 0.039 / 12.3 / 12.5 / 13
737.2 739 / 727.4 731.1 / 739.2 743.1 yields -0.049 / 12.4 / 13.3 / 13.1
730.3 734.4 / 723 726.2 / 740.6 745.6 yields -0.103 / 11.6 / 12.7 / 13.4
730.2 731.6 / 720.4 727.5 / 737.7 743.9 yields -0.073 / 11.4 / 12.7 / 13.2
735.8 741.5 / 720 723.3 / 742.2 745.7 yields -0.089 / 10.8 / 13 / 13.5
